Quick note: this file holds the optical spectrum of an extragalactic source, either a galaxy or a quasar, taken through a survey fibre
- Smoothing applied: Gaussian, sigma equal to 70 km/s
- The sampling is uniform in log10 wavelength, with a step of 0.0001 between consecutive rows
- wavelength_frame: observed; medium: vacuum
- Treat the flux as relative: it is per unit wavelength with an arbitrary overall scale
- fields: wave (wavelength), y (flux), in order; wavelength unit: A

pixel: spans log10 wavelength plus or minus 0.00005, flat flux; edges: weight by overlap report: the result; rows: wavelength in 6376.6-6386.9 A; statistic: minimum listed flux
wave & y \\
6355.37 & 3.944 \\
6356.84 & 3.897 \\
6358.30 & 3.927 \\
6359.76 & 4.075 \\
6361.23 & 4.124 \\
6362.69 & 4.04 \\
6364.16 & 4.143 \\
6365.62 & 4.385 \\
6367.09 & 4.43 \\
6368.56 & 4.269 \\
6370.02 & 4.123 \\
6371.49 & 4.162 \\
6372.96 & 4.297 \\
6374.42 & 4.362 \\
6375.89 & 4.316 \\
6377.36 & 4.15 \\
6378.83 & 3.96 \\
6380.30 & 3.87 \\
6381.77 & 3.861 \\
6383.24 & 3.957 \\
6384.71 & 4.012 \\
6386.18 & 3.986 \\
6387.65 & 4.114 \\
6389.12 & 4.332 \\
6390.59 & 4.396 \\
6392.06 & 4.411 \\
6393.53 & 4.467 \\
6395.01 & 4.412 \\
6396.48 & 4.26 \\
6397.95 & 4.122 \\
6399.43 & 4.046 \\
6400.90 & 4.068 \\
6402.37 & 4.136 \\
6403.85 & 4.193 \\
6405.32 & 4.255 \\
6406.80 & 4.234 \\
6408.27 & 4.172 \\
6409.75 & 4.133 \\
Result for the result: 3.861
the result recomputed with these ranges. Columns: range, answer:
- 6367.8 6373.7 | 4.123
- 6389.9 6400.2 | 4.046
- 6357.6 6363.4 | 3.927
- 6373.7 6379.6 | 3.96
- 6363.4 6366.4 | 4.143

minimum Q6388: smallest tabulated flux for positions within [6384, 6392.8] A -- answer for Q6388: 3.986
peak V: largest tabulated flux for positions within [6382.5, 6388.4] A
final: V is 4.114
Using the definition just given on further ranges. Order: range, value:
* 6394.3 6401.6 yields 4.412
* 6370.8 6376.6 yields 4.362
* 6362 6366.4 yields 4.385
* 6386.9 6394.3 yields 4.467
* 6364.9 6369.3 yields 4.43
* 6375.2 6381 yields 4.316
